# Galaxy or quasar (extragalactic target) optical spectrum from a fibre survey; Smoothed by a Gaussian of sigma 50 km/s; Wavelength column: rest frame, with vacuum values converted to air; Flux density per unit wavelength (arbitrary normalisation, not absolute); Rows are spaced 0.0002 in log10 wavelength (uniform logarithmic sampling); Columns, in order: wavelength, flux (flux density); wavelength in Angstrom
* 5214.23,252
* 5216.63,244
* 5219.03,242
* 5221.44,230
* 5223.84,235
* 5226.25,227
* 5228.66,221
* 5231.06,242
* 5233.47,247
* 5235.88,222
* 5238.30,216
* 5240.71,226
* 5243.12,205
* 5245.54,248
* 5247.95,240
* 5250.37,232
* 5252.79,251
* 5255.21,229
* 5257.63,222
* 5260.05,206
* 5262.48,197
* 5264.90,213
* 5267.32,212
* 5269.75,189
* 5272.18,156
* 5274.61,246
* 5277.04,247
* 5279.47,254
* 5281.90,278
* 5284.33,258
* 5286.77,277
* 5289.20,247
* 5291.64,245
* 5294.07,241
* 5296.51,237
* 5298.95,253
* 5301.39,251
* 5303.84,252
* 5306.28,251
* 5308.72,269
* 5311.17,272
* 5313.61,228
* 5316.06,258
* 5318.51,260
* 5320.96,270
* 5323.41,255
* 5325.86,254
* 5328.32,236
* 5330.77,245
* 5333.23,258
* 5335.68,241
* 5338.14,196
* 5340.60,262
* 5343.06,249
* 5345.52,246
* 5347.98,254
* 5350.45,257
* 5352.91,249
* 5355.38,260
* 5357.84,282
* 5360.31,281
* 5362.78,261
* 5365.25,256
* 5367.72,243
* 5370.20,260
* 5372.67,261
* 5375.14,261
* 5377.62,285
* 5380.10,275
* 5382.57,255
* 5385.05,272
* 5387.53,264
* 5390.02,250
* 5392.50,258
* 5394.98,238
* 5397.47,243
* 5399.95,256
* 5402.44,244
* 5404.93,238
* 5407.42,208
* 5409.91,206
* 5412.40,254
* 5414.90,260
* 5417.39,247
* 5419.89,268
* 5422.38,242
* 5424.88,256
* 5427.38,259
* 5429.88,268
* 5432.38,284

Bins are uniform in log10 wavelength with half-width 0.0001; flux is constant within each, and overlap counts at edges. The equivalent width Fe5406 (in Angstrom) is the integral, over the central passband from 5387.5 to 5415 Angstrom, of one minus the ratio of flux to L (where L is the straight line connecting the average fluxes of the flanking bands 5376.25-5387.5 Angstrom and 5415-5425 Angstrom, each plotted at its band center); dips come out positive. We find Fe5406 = 2.2 Angstrom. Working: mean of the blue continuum 271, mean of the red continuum 254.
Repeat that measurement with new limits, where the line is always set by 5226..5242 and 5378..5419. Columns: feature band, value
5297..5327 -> -2.2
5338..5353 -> -0.3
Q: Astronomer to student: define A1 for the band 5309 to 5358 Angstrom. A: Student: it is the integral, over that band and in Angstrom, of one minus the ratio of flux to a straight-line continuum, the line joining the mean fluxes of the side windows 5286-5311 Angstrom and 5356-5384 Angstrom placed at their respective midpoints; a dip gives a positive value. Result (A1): 1.4 Angstrom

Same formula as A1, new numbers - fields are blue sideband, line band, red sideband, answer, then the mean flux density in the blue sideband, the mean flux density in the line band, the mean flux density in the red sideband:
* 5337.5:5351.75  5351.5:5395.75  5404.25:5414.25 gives -4.5 Angstrom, 246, 262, 228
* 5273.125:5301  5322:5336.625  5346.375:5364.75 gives 0.6 Angstrom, 252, 249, 263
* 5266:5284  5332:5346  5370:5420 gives -0.1 Angstrom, 228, 242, 252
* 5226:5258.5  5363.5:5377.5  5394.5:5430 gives -1.0 Angstrom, 231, 259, 245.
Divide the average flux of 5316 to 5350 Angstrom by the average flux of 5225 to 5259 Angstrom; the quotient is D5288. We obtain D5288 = 1.08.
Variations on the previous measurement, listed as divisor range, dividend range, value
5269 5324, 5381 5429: 1.00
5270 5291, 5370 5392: 1.09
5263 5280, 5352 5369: 1.22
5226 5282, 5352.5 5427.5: 1.13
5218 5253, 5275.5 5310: 1.10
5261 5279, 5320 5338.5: 1.17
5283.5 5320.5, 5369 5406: 1.02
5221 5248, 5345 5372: 1.13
